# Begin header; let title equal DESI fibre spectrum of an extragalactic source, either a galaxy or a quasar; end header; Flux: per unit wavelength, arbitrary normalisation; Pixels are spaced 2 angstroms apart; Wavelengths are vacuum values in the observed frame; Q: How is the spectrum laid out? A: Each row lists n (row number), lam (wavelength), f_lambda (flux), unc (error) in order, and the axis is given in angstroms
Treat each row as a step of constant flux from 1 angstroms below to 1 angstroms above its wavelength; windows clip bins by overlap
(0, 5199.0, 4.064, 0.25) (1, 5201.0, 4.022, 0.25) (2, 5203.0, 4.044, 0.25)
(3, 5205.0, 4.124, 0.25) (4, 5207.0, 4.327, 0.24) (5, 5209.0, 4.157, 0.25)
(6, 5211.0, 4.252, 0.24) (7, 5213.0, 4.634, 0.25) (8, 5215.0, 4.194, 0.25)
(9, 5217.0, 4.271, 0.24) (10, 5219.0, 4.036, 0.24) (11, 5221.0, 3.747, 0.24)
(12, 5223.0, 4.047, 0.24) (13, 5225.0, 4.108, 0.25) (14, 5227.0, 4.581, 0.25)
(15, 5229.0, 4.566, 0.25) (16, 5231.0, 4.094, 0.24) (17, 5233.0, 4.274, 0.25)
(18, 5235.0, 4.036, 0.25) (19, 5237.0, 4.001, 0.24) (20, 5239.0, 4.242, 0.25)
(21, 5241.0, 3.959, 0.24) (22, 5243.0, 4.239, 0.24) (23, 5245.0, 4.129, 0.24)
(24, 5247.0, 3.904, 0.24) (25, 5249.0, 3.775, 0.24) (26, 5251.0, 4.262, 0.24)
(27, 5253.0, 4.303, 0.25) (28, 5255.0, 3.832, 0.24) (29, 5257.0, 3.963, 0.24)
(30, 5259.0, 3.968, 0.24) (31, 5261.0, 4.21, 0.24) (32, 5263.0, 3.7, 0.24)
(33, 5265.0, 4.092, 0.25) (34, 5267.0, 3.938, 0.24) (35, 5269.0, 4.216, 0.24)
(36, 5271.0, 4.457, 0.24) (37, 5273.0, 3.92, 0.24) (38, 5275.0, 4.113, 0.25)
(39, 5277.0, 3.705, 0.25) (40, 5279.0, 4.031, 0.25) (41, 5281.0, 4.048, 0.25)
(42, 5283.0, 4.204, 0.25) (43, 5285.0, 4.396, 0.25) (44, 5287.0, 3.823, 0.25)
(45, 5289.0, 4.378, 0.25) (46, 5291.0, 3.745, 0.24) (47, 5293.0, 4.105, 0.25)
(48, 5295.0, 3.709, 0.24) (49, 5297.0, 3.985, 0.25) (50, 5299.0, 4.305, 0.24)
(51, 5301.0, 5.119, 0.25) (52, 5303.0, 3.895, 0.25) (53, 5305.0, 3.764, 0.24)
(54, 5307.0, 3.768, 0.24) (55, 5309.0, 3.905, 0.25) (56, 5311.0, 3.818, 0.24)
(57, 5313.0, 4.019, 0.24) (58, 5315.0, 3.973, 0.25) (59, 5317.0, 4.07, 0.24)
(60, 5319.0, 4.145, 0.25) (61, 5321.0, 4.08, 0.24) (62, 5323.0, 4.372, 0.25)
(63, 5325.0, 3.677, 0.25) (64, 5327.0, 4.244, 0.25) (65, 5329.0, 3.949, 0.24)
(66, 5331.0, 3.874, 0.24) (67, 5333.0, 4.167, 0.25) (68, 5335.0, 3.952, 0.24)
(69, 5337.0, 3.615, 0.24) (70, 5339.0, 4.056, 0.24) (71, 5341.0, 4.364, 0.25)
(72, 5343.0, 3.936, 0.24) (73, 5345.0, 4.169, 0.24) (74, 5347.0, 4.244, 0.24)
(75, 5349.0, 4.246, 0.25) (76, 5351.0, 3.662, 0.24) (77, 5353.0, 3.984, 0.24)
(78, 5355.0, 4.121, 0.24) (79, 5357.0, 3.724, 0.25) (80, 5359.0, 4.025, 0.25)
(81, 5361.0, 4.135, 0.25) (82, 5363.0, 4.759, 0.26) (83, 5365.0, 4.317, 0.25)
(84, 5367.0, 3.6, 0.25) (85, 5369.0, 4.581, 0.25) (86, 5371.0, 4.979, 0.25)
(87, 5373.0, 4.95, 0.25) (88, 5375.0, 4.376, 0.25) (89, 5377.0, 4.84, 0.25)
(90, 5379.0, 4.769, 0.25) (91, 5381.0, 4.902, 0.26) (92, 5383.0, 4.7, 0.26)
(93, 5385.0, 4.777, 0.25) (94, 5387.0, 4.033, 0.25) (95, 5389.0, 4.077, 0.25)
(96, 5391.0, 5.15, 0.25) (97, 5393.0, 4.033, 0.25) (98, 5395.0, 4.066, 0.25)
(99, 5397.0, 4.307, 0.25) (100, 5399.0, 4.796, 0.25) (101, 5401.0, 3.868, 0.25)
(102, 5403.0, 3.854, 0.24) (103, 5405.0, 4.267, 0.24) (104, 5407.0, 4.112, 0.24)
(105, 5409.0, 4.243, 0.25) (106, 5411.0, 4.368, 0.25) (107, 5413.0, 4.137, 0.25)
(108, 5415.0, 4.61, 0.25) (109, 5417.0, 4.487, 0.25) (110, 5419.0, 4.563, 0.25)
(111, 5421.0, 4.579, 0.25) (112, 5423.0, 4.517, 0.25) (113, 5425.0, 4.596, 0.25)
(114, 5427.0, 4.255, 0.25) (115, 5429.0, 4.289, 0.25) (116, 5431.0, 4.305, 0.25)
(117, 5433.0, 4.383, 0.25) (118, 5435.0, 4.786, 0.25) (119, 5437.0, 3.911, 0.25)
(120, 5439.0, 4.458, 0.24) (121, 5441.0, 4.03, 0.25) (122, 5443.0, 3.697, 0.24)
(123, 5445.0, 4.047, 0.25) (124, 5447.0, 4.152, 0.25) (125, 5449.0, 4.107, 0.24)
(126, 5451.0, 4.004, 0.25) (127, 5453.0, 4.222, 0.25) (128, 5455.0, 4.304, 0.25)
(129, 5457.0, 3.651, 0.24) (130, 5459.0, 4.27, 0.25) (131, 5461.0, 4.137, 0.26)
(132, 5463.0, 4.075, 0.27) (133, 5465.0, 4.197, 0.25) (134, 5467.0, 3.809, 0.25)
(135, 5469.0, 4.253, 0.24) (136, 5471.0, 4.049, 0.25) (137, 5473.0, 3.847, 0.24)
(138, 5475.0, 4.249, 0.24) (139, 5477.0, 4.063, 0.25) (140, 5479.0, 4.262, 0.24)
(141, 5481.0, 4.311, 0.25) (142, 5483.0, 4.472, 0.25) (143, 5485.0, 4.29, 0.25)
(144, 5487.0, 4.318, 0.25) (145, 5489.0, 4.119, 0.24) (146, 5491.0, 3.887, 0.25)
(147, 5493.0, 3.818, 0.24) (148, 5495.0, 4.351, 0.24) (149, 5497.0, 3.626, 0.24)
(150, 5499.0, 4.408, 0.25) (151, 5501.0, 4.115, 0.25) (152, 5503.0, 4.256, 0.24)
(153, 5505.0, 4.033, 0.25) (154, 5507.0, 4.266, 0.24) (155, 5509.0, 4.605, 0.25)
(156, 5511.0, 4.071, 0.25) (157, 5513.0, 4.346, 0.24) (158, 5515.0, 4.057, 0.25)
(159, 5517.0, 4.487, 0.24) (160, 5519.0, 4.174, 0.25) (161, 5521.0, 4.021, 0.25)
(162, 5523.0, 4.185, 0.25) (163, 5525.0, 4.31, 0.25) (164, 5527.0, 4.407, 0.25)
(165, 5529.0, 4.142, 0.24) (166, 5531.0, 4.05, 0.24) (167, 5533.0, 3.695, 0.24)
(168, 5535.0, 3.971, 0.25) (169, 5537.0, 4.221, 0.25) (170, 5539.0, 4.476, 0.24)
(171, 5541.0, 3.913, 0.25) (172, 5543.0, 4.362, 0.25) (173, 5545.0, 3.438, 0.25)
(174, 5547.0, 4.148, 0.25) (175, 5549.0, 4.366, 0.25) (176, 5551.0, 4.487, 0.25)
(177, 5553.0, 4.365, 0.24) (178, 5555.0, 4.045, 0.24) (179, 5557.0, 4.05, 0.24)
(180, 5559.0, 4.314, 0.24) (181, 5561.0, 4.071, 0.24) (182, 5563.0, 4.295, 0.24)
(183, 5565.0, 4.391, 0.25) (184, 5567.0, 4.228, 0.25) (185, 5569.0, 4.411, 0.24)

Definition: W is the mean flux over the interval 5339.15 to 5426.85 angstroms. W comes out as 4.34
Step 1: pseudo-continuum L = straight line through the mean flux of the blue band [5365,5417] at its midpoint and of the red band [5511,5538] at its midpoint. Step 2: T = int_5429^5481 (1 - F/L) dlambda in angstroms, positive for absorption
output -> 1.9 angstroms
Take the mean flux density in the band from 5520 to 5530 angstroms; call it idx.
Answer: 4.21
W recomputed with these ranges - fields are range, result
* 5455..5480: 4.08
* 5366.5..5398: 4.52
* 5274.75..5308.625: 4.06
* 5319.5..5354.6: 4.04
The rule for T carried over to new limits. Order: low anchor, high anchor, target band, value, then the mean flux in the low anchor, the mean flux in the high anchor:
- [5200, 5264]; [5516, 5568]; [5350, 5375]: -0.6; 4.13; 4.18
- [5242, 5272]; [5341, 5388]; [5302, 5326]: 1.5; 4.07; 4.34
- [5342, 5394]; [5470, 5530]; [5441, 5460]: 0.9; 4.35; 4.18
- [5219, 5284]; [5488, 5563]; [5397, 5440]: -2.3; 4.08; 4.15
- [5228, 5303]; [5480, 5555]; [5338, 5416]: -3.4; 4.1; 4.18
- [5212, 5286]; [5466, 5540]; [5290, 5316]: 0.7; 4.11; 4.16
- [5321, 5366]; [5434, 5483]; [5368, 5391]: -3.2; 4.07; 4.13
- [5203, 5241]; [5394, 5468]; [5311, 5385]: 0.0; 4.19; 4.23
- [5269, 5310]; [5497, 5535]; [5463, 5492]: 0.1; 4.07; 4.18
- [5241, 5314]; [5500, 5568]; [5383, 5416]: -1.5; 4.05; 4.19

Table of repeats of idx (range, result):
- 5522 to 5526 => 4.25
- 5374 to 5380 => 4.66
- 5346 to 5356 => 4.05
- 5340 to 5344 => 4.15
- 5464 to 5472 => 4.08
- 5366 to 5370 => 4.09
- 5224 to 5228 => 4.34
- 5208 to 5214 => 4.35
